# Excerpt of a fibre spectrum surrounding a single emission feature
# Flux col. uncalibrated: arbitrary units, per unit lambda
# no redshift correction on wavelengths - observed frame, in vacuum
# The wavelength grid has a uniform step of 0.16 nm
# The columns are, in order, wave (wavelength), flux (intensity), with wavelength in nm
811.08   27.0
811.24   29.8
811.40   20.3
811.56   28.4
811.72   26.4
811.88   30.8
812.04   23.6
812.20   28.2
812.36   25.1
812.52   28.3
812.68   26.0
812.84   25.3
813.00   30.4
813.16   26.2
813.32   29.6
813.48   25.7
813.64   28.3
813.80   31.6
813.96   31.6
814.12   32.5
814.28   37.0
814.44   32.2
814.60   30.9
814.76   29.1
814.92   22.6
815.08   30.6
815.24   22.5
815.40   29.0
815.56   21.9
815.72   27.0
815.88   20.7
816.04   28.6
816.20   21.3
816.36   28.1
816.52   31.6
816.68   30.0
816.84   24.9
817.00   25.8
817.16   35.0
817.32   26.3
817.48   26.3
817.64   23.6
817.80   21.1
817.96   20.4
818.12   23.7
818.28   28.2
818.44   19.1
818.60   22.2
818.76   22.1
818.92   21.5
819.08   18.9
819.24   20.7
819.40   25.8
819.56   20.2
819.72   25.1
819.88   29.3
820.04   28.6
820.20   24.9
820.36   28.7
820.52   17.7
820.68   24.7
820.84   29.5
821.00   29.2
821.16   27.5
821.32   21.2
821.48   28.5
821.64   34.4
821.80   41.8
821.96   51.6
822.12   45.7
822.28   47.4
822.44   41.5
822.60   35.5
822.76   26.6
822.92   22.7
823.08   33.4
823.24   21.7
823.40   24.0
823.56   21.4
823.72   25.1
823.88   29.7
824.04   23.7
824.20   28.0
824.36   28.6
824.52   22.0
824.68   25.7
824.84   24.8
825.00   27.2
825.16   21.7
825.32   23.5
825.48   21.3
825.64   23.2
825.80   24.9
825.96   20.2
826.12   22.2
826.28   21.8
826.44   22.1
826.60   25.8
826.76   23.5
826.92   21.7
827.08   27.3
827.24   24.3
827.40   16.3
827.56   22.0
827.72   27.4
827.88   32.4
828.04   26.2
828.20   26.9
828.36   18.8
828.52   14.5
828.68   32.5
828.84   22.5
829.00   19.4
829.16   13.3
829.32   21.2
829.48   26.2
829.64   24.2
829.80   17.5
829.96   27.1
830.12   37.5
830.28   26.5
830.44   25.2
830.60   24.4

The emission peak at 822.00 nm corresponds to [O III] 5007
